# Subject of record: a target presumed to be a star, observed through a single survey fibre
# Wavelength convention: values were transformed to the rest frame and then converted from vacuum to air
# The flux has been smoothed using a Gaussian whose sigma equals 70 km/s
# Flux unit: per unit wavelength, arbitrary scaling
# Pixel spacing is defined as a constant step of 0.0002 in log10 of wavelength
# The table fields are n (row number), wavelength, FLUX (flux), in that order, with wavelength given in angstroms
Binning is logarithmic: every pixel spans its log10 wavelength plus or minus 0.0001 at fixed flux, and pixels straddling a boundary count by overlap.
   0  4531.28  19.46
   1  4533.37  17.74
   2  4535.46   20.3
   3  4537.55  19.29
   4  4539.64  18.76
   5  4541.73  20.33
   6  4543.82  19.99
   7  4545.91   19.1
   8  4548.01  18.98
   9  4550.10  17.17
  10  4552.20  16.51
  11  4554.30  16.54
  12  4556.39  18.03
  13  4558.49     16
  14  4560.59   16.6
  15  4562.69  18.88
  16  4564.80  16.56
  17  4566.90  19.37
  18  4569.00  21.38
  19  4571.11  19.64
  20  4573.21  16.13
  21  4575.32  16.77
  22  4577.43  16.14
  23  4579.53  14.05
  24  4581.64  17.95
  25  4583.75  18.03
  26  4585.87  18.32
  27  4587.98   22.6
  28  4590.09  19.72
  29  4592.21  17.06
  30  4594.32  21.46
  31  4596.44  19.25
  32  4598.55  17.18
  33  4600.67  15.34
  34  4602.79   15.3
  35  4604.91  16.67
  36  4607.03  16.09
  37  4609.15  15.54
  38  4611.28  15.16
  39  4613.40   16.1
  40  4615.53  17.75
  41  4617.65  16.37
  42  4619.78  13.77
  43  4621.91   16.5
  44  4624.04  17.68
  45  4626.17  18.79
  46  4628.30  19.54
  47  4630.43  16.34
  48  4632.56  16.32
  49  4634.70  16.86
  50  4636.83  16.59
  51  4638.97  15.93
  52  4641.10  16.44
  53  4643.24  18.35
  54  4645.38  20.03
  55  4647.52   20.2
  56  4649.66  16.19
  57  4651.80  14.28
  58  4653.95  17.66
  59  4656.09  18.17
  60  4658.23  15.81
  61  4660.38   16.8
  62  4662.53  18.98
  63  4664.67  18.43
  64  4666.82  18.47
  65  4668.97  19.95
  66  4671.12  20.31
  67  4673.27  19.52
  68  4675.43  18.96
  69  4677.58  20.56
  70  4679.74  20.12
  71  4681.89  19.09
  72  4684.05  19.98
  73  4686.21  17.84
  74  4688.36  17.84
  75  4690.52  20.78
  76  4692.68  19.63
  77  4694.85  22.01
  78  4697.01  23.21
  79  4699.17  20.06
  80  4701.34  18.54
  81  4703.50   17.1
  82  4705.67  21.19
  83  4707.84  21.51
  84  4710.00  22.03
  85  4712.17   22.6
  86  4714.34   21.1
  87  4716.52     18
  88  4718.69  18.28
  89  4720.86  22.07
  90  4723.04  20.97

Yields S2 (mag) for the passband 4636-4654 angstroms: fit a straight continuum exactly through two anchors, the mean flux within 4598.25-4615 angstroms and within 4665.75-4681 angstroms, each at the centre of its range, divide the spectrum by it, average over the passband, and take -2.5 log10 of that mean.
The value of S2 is 0.049 mag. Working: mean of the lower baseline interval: 15.9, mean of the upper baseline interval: 19.7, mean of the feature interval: 17.3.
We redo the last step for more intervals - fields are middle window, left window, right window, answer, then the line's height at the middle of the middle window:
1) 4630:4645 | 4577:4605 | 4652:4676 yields 0.080 mag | 18.1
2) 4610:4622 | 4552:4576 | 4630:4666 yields 0.103 mag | 17.5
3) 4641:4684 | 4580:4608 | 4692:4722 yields 0.060 mag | 19.5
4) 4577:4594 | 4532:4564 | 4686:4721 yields 0.032 mag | 18.7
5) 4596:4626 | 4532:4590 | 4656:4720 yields 0.150 mag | 18.8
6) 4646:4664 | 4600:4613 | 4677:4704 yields 0.043 mag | 18.1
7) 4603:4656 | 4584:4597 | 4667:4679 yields 0.167 mag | 19.7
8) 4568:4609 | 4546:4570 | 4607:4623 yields -0.061 mag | 16.8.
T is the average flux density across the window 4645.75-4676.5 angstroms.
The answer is 18.2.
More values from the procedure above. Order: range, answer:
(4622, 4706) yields 18.5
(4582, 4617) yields 17.6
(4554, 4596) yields 18.1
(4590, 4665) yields 17.1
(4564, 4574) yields 18.7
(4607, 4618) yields 16.2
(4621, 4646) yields 17.4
